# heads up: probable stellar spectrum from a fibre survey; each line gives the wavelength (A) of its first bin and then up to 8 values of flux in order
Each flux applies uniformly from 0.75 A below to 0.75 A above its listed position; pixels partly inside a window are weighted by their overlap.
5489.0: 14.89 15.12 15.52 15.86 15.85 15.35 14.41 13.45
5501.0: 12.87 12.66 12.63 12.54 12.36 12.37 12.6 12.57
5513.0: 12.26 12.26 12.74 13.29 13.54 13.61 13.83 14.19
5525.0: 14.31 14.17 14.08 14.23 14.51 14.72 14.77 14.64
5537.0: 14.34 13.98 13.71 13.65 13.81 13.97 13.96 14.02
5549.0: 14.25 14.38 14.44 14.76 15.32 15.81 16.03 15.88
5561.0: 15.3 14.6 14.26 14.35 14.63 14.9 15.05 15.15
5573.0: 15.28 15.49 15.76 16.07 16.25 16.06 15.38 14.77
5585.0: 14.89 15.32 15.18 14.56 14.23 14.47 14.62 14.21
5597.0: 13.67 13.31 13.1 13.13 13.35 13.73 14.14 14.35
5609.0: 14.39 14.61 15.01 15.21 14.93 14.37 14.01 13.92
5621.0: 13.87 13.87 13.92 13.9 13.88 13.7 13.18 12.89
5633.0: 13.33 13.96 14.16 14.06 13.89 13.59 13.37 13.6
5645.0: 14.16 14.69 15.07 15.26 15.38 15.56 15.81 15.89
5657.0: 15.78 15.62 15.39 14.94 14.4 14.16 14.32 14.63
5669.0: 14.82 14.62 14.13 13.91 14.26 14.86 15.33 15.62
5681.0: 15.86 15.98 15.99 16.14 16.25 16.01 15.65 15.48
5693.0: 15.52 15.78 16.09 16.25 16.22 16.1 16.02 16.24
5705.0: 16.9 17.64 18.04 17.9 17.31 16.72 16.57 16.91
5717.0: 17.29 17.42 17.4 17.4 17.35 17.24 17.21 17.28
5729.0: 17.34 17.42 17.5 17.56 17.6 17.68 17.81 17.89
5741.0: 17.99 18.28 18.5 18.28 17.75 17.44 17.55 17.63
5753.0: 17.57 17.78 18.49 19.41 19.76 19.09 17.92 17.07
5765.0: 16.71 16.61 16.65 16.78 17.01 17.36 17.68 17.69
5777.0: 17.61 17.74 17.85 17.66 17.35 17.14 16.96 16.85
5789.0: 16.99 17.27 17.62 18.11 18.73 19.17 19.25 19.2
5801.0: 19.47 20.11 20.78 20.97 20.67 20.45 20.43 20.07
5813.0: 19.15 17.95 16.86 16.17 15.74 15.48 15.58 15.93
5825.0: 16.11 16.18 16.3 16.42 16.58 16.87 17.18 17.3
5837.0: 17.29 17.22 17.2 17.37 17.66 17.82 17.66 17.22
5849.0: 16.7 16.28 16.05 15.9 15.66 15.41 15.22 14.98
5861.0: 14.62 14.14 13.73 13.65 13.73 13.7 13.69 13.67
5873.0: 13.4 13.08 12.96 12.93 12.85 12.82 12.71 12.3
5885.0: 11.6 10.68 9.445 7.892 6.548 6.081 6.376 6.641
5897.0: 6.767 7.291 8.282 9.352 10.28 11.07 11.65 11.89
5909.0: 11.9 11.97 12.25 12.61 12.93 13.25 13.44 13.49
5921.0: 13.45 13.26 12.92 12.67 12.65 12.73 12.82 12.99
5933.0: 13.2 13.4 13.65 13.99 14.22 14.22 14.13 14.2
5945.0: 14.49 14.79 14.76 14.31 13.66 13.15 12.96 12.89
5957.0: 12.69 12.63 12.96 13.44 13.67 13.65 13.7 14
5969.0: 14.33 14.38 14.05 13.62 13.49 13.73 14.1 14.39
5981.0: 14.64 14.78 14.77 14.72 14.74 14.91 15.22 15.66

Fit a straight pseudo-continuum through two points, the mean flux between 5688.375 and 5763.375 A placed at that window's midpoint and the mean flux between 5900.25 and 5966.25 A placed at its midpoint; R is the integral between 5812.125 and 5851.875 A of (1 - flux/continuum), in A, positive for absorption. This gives -4.6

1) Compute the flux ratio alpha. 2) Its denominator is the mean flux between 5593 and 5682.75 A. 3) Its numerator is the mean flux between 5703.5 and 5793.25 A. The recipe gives 1.22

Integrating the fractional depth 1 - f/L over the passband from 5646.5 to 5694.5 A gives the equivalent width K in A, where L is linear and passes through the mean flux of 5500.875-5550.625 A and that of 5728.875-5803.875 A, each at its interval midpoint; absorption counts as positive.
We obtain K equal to 2.7 A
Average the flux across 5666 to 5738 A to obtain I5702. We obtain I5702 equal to 16.4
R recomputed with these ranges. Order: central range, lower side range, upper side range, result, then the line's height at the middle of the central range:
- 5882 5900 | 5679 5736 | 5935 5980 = 7.5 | 14.6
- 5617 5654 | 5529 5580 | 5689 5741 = 4.2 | 15.9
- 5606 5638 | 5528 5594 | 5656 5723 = 2.6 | 15.3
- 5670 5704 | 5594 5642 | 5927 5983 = -4.1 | 13.9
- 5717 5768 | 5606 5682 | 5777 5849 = -4.1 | 16.4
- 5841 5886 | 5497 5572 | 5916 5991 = -2.6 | 13.8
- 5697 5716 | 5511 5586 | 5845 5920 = -4.7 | 13.5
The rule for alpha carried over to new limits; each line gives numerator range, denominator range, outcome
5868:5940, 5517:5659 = 0.81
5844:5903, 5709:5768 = 0.71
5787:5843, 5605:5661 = 1.24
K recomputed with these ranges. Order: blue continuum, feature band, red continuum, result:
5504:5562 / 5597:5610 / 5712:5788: 1.23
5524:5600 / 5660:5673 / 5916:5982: -0.13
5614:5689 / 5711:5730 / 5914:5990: -3.65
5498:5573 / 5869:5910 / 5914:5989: 9.55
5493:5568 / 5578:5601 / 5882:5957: -1.60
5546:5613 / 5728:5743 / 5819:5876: -2.34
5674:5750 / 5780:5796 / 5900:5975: -2.00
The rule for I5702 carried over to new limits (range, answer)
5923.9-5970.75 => 13.6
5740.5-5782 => 17.8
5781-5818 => 18.6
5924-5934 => 12.9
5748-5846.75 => 17.8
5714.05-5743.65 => 17.5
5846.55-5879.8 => 14.5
